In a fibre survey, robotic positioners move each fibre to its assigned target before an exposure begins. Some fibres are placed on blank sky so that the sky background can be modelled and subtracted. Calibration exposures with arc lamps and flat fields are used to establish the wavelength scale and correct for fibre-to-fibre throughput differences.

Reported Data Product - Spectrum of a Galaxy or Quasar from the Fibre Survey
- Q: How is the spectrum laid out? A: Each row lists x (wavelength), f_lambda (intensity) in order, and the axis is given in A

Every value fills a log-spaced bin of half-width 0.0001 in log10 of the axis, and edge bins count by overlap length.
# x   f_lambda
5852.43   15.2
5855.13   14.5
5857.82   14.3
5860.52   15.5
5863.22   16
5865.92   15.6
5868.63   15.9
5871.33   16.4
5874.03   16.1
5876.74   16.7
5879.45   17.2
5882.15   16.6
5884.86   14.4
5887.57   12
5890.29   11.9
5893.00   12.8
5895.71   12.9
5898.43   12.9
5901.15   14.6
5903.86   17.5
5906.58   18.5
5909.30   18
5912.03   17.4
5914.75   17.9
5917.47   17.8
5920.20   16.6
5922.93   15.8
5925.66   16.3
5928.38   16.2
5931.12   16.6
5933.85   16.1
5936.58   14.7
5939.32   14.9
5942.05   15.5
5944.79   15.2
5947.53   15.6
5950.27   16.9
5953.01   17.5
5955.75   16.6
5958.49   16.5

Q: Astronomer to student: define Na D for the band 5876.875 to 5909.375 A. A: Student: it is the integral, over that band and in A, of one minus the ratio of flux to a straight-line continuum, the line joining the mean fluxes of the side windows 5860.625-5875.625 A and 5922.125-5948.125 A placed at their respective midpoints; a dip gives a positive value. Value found 2.0 A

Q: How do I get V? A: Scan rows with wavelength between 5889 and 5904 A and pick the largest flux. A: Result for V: 17.5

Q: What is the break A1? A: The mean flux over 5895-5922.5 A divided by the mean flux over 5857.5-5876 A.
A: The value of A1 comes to 1.04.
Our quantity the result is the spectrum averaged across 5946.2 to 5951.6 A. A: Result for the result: 16.2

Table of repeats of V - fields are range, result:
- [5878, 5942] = 18.5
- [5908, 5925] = 18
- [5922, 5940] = 16.6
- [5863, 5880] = 17.2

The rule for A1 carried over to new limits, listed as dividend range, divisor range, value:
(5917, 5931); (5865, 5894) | 1.09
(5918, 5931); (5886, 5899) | 1.31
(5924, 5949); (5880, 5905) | 1.12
